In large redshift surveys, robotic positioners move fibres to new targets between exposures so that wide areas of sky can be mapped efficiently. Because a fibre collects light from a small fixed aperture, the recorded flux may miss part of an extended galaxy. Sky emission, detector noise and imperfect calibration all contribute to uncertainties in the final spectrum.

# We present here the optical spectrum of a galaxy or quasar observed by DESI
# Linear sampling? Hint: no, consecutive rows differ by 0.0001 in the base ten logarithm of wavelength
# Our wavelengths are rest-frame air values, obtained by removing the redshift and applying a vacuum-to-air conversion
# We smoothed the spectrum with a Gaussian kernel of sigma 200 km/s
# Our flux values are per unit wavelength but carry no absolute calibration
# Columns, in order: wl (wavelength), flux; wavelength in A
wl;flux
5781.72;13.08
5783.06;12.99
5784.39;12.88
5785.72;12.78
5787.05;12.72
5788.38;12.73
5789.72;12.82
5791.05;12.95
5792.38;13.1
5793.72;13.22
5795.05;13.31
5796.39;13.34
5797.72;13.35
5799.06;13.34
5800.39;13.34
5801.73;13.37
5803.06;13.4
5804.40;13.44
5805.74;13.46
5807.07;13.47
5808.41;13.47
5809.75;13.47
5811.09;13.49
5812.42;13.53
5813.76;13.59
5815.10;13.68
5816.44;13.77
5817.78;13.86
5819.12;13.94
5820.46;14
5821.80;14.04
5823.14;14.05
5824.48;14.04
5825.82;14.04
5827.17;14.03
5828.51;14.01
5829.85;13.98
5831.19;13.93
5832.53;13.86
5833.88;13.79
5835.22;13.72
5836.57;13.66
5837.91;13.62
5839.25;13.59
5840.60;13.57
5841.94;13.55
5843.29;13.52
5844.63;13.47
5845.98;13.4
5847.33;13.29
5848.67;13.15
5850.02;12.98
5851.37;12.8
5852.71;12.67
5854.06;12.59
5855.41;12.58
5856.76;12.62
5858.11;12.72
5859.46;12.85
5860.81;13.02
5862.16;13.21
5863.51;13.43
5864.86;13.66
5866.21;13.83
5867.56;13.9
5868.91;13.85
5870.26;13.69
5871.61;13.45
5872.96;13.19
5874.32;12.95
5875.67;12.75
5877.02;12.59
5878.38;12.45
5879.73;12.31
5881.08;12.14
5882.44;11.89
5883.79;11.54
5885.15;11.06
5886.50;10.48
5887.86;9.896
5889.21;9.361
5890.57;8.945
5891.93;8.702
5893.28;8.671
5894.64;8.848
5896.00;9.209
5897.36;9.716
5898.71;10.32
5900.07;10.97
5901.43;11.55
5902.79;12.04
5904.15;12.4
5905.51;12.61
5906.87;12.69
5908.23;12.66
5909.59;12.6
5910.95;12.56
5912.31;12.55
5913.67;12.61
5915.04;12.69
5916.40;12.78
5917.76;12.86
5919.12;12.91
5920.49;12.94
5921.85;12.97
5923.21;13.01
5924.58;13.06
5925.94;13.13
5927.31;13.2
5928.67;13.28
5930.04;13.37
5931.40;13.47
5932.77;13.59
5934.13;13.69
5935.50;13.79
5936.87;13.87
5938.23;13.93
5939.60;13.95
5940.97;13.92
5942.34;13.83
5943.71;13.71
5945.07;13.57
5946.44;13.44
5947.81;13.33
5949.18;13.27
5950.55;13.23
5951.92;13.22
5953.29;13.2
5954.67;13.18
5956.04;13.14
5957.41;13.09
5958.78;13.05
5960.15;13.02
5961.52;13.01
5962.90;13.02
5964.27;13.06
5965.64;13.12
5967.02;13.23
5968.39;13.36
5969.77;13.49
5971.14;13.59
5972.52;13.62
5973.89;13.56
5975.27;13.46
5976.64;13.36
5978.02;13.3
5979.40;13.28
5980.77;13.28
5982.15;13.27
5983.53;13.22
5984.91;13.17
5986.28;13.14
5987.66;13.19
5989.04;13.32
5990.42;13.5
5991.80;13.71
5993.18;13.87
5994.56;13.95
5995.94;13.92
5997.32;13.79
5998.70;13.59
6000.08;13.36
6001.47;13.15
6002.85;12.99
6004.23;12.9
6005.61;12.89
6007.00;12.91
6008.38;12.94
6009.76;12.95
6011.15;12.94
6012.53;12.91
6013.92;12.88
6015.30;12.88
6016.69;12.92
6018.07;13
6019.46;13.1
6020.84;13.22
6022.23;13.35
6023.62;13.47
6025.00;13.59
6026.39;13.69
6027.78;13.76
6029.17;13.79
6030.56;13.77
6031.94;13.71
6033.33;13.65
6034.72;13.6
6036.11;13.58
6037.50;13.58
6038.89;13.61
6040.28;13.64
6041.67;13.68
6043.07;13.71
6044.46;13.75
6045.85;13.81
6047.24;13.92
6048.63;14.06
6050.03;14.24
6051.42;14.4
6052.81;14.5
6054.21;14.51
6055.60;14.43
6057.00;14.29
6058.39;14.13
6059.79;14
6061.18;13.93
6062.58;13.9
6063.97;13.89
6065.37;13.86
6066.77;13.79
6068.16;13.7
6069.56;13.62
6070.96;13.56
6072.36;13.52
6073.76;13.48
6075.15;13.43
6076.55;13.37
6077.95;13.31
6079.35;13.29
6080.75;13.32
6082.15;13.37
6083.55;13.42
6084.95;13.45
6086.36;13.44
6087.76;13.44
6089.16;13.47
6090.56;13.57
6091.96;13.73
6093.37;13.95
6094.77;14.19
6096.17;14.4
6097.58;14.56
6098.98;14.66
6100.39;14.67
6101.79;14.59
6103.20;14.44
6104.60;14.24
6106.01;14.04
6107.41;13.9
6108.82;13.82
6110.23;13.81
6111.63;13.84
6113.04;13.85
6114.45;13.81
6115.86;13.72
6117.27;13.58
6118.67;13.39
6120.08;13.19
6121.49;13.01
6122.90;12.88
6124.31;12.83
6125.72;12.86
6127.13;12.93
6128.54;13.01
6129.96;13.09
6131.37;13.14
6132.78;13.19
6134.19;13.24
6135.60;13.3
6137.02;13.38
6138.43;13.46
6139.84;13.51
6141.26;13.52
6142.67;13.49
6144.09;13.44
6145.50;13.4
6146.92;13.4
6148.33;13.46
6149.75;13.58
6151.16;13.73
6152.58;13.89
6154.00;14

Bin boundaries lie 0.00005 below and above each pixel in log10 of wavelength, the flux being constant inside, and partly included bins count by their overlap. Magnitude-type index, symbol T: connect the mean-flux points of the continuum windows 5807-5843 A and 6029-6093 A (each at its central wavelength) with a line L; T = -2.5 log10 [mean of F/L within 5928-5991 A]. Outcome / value 0.030 mag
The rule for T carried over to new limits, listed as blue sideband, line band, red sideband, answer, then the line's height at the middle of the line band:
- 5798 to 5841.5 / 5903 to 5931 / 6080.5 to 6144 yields 0.068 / 13.7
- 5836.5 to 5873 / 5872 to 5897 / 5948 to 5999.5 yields 0.211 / 13.3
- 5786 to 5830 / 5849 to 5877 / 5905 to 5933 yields 0.008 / 13.2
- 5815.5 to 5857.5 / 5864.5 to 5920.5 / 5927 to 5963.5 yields 0.140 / 13.5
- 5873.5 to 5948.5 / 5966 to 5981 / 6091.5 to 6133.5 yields -0.059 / 12.7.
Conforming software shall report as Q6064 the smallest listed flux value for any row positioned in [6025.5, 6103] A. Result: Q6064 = 13.29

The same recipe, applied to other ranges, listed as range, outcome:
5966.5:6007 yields 12.89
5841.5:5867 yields 12.58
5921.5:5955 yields 12.97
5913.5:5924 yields 12.61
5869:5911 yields 8.671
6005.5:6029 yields 12.88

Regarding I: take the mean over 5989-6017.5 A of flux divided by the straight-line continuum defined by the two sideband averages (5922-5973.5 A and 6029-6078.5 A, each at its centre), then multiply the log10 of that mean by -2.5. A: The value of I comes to 0.03 mag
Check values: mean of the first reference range 13.4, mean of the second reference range 13.8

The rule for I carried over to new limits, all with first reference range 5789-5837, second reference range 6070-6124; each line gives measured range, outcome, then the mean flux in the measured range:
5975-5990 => 0.032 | 13.3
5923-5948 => 0.009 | 13.5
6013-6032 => 0.027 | 13.4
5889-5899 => 0.431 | 9.17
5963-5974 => 0.025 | 13.4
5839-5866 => 0.039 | 13.1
